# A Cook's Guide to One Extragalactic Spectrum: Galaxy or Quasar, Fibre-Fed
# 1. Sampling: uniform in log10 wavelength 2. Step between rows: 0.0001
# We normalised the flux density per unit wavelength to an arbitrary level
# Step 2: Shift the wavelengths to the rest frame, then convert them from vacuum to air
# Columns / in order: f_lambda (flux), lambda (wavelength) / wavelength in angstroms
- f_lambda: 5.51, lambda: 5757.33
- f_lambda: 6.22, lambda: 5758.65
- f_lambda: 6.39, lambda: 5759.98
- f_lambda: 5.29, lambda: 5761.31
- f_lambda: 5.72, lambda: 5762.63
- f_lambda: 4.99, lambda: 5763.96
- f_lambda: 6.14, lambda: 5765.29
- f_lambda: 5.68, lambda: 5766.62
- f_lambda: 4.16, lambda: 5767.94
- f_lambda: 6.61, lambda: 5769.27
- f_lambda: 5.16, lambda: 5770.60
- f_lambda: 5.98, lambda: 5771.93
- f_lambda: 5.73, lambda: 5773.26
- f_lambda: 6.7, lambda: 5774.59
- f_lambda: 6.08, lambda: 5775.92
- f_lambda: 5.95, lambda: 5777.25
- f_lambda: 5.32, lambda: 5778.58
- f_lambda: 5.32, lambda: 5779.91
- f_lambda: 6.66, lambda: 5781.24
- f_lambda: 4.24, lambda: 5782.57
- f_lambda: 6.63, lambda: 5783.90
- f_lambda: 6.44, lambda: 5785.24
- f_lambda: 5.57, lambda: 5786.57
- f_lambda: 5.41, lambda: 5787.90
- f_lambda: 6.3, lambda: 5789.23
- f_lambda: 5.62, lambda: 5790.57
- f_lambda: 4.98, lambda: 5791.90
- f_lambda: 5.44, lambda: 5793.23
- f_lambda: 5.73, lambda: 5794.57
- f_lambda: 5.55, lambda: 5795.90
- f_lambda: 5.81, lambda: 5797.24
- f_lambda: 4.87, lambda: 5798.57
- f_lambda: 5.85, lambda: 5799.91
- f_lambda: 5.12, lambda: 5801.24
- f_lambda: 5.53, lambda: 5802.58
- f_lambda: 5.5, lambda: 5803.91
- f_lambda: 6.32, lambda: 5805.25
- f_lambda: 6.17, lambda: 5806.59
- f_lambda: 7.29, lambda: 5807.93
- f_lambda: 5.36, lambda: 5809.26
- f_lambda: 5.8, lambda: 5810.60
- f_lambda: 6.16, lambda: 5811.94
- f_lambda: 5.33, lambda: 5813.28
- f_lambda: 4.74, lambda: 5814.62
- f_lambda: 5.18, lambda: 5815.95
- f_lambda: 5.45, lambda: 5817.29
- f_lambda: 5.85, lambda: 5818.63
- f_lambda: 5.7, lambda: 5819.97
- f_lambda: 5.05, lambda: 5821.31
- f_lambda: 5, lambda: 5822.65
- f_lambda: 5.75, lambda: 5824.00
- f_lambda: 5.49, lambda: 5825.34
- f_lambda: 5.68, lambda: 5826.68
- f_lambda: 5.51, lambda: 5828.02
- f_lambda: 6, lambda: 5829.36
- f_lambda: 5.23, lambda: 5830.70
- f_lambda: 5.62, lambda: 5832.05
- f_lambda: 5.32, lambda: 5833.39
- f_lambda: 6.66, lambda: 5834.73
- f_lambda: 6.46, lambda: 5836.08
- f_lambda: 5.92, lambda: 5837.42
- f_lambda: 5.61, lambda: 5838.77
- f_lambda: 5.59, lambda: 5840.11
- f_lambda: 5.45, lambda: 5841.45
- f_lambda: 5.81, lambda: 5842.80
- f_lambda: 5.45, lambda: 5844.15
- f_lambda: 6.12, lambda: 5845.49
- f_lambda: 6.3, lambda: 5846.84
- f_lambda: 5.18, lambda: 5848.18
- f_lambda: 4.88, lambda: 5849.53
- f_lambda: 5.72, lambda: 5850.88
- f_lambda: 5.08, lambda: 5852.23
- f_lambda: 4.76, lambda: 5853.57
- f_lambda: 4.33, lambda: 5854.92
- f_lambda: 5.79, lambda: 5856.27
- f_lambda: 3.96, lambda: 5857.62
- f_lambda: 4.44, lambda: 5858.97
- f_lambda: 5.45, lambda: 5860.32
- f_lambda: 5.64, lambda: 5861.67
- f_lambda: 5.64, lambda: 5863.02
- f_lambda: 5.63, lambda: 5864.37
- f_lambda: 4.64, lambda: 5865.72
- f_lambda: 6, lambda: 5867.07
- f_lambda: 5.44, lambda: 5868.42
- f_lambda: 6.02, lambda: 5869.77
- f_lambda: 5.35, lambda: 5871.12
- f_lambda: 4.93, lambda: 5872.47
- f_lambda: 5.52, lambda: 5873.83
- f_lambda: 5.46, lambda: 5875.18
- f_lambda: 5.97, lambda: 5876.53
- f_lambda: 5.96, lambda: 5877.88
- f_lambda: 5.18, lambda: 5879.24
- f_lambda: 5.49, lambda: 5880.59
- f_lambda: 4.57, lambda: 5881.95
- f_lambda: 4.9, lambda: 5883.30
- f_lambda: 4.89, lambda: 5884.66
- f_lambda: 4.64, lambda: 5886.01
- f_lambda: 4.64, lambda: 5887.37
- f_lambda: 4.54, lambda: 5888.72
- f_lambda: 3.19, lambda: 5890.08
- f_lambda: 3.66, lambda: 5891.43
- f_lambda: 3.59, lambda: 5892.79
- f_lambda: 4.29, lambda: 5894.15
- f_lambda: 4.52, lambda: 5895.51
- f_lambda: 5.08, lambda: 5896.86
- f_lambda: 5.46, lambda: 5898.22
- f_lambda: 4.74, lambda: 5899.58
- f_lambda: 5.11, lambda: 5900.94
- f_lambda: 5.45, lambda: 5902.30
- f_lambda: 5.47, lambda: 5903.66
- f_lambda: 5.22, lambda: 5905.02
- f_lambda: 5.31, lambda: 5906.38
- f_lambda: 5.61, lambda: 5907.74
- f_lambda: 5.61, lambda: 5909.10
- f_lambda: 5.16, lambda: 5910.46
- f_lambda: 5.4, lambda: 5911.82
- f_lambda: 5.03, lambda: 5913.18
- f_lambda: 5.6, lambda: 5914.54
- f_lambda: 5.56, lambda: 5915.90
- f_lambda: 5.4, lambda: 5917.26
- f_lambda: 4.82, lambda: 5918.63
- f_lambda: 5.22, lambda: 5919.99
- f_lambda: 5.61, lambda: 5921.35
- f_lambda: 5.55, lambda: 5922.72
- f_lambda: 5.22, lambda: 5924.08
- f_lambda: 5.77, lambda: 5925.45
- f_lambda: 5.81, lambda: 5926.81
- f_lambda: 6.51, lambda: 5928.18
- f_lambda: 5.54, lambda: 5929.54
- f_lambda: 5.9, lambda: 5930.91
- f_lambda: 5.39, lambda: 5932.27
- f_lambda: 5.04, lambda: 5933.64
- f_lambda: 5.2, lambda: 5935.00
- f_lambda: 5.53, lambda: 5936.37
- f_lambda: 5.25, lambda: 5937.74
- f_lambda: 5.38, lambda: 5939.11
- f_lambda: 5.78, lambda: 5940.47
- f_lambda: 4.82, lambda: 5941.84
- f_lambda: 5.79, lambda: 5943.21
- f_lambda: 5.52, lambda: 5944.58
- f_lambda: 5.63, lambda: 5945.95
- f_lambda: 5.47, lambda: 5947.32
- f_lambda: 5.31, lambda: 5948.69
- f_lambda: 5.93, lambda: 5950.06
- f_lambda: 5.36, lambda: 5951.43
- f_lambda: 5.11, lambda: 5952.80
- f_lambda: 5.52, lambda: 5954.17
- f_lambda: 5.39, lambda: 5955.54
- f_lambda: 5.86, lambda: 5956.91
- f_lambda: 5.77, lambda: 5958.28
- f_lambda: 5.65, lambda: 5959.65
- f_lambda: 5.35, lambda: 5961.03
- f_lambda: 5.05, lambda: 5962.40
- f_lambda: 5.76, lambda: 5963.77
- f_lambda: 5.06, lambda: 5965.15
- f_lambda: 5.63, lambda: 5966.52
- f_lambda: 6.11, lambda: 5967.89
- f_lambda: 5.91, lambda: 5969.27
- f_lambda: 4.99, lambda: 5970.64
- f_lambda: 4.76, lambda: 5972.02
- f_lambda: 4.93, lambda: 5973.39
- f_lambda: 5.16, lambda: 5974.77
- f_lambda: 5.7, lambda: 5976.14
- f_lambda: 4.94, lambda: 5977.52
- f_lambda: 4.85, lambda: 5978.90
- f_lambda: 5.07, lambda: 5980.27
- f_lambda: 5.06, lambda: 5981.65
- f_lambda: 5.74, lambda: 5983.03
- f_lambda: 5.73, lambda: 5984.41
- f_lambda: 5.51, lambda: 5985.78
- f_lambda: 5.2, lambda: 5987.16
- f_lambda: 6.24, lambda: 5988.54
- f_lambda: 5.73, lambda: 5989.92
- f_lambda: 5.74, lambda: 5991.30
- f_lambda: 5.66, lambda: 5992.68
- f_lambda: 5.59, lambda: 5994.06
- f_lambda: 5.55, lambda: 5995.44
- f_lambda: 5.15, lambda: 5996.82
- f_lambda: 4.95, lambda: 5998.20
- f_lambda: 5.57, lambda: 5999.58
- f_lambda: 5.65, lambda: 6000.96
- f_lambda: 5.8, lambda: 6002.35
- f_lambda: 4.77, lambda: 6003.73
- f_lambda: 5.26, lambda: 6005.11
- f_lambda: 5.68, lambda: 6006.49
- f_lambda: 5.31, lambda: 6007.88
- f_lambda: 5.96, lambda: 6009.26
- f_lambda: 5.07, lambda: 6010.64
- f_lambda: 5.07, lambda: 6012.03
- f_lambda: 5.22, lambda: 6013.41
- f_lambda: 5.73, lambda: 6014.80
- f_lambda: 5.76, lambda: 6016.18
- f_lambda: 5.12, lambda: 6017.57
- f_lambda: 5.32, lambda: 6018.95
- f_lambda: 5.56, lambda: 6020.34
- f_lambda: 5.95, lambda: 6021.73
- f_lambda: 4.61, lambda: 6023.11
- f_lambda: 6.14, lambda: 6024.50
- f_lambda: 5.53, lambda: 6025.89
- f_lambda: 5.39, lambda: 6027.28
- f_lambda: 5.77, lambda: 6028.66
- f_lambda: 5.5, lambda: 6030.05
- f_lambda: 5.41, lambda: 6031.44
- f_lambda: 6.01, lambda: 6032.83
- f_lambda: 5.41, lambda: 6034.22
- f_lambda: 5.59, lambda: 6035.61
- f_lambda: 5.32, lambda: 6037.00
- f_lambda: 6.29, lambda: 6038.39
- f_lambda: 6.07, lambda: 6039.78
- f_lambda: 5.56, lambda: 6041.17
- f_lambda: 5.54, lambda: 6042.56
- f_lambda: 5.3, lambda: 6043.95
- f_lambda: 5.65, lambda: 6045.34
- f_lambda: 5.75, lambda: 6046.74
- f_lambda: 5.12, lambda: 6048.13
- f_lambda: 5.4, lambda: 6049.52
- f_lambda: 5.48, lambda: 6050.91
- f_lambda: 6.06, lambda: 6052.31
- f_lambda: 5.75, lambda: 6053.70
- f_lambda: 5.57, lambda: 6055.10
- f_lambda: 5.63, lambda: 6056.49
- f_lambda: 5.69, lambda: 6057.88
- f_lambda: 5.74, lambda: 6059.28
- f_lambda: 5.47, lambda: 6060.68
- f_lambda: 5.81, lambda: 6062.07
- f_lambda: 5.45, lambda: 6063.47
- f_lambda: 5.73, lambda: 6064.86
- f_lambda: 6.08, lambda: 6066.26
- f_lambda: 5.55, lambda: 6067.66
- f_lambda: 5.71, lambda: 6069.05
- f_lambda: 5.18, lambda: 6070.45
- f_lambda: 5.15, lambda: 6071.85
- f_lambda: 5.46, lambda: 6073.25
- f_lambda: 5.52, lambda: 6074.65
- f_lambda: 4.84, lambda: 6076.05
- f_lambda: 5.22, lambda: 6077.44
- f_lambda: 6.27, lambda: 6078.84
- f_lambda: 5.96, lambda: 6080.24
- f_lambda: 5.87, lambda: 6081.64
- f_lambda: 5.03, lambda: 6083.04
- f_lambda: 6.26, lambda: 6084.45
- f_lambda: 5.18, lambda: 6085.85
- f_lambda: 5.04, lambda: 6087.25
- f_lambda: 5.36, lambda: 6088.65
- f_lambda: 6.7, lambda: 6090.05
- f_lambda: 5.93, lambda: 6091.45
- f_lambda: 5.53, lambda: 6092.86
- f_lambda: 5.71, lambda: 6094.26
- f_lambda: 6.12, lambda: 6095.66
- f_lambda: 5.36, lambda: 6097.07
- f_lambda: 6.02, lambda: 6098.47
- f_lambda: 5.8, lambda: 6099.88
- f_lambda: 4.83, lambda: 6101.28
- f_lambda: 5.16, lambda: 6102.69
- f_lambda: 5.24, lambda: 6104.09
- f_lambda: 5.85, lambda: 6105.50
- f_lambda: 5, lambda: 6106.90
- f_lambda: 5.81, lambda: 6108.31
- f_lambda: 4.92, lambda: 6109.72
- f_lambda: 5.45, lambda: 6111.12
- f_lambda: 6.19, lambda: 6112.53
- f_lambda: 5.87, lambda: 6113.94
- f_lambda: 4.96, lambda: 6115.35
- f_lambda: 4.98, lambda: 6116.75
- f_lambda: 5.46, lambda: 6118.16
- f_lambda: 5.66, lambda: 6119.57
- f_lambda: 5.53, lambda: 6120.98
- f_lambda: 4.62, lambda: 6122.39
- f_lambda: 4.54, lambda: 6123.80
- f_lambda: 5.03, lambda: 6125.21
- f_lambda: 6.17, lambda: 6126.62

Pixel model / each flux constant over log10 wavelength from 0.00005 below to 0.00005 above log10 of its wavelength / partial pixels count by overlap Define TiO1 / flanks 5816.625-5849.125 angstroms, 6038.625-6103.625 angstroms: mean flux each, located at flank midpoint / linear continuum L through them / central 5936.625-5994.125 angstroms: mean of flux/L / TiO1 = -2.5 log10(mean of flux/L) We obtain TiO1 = 0.04 mag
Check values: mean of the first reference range 5.67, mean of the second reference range 5.6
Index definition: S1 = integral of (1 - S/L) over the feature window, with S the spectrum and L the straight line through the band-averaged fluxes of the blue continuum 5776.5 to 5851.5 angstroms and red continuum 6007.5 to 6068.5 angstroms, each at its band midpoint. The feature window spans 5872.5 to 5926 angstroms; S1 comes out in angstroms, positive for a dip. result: 5.2 angstroms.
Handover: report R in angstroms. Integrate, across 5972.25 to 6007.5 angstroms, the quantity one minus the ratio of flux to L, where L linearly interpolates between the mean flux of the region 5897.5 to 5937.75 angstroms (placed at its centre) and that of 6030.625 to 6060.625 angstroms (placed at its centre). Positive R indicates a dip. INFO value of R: 0.9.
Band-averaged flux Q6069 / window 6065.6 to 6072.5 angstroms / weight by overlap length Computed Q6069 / 5.53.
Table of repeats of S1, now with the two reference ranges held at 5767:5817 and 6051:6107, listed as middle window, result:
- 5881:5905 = 4.2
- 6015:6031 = 0.3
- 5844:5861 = 1.5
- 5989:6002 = 0.2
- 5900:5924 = 1.3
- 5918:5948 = 0.8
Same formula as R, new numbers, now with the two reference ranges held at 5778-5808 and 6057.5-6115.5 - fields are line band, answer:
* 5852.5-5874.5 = 1.7 angstroms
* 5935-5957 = 0.7 angstroms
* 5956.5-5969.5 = 0.1 angstroms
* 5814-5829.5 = 0.7 angstroms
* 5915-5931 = 0.2 angstroms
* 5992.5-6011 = 0.6 angstroms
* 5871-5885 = 0.9 angstroms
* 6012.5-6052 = 0.3 angstroms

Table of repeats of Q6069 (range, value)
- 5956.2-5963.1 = 5.54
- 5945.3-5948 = 5.55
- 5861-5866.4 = 5.39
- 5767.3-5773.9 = 5.53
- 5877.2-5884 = 5.22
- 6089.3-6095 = 5.97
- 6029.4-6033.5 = 5.64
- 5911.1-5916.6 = 5.4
